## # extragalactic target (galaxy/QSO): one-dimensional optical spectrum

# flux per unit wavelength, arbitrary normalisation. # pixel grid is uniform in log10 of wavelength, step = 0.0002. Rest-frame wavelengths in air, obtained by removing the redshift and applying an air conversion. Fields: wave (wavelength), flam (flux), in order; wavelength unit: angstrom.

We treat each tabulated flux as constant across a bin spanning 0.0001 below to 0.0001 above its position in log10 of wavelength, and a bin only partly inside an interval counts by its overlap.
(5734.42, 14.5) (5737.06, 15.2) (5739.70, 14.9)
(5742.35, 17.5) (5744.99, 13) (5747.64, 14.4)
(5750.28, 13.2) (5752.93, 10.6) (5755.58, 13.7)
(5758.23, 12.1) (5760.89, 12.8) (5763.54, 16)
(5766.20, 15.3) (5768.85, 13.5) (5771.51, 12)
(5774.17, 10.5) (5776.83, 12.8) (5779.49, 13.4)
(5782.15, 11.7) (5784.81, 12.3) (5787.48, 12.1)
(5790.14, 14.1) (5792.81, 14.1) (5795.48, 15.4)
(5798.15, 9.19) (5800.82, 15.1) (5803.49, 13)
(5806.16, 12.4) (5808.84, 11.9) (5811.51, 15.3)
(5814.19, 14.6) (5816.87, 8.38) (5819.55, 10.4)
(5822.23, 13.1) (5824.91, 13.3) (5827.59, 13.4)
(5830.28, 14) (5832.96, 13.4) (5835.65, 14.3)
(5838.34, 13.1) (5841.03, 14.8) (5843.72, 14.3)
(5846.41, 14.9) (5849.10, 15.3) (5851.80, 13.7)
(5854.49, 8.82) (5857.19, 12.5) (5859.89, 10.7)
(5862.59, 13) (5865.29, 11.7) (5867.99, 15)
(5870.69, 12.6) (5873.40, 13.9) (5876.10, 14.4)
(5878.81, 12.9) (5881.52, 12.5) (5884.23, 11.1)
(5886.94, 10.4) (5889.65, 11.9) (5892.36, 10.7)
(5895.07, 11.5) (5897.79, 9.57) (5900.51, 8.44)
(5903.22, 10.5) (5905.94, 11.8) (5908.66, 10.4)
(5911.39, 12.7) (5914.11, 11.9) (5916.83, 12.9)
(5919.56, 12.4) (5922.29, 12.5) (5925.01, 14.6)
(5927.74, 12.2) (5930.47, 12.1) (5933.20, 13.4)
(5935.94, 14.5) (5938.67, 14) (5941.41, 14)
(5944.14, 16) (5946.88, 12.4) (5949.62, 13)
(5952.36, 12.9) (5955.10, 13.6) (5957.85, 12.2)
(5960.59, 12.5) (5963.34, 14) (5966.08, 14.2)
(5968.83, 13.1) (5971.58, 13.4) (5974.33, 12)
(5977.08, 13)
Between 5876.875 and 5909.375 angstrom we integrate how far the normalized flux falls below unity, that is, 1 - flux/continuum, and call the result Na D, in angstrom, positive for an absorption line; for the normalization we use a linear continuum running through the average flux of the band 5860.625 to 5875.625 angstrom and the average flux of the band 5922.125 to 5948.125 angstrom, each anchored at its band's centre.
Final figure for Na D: 5.6 angstrom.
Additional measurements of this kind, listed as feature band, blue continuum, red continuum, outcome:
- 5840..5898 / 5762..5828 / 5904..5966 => 1.6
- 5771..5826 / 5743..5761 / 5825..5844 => 3.4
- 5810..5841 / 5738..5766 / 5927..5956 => 1.5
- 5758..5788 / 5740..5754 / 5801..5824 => 1.0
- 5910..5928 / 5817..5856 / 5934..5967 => 0.9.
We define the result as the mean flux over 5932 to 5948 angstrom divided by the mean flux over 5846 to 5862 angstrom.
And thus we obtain 1.1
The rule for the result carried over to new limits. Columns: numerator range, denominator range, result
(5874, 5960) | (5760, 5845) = 0.94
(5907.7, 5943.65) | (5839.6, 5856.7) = 0.96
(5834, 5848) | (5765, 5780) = 1.11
